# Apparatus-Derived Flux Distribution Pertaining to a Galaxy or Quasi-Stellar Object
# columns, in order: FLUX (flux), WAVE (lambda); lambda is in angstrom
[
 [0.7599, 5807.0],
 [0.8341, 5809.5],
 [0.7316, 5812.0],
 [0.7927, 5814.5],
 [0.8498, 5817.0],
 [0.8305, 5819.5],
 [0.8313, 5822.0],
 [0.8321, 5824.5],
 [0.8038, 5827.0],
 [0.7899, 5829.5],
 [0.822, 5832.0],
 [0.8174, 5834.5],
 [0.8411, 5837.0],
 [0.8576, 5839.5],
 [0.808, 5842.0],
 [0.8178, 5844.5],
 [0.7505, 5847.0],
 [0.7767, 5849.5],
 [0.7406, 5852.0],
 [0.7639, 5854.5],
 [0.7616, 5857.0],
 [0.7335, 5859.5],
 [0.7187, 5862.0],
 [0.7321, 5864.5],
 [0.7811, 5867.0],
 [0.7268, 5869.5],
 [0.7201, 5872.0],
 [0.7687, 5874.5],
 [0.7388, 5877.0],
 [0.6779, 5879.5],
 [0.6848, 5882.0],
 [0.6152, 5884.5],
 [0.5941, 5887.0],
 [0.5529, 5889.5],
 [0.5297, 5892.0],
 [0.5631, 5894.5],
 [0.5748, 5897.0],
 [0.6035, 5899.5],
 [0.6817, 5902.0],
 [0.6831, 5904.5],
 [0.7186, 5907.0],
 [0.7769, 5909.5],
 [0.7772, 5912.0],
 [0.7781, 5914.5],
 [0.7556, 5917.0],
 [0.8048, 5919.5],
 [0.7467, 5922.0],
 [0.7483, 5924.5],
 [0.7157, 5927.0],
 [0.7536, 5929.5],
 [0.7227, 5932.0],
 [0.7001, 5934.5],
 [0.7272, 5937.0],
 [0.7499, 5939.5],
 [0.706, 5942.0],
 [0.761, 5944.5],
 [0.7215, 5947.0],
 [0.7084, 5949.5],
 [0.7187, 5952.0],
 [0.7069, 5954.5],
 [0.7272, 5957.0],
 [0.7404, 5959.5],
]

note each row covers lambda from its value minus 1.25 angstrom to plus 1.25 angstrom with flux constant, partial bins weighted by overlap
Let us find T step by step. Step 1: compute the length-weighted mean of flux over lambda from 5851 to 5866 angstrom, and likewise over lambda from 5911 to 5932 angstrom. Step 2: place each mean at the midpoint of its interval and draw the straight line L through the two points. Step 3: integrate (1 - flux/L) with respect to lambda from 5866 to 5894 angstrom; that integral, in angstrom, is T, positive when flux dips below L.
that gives 2.98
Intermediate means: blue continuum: 0.742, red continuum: 0.758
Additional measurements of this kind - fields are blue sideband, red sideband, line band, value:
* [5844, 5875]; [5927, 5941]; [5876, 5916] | 4.4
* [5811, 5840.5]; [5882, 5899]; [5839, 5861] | -1.4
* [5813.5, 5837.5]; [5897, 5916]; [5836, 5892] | 2.8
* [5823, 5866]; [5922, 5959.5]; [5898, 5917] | 0.8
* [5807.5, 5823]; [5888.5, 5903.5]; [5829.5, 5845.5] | -1.7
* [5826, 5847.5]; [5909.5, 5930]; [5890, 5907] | 3.6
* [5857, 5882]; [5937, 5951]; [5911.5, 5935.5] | -0.7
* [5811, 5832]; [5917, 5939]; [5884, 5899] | 3.8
